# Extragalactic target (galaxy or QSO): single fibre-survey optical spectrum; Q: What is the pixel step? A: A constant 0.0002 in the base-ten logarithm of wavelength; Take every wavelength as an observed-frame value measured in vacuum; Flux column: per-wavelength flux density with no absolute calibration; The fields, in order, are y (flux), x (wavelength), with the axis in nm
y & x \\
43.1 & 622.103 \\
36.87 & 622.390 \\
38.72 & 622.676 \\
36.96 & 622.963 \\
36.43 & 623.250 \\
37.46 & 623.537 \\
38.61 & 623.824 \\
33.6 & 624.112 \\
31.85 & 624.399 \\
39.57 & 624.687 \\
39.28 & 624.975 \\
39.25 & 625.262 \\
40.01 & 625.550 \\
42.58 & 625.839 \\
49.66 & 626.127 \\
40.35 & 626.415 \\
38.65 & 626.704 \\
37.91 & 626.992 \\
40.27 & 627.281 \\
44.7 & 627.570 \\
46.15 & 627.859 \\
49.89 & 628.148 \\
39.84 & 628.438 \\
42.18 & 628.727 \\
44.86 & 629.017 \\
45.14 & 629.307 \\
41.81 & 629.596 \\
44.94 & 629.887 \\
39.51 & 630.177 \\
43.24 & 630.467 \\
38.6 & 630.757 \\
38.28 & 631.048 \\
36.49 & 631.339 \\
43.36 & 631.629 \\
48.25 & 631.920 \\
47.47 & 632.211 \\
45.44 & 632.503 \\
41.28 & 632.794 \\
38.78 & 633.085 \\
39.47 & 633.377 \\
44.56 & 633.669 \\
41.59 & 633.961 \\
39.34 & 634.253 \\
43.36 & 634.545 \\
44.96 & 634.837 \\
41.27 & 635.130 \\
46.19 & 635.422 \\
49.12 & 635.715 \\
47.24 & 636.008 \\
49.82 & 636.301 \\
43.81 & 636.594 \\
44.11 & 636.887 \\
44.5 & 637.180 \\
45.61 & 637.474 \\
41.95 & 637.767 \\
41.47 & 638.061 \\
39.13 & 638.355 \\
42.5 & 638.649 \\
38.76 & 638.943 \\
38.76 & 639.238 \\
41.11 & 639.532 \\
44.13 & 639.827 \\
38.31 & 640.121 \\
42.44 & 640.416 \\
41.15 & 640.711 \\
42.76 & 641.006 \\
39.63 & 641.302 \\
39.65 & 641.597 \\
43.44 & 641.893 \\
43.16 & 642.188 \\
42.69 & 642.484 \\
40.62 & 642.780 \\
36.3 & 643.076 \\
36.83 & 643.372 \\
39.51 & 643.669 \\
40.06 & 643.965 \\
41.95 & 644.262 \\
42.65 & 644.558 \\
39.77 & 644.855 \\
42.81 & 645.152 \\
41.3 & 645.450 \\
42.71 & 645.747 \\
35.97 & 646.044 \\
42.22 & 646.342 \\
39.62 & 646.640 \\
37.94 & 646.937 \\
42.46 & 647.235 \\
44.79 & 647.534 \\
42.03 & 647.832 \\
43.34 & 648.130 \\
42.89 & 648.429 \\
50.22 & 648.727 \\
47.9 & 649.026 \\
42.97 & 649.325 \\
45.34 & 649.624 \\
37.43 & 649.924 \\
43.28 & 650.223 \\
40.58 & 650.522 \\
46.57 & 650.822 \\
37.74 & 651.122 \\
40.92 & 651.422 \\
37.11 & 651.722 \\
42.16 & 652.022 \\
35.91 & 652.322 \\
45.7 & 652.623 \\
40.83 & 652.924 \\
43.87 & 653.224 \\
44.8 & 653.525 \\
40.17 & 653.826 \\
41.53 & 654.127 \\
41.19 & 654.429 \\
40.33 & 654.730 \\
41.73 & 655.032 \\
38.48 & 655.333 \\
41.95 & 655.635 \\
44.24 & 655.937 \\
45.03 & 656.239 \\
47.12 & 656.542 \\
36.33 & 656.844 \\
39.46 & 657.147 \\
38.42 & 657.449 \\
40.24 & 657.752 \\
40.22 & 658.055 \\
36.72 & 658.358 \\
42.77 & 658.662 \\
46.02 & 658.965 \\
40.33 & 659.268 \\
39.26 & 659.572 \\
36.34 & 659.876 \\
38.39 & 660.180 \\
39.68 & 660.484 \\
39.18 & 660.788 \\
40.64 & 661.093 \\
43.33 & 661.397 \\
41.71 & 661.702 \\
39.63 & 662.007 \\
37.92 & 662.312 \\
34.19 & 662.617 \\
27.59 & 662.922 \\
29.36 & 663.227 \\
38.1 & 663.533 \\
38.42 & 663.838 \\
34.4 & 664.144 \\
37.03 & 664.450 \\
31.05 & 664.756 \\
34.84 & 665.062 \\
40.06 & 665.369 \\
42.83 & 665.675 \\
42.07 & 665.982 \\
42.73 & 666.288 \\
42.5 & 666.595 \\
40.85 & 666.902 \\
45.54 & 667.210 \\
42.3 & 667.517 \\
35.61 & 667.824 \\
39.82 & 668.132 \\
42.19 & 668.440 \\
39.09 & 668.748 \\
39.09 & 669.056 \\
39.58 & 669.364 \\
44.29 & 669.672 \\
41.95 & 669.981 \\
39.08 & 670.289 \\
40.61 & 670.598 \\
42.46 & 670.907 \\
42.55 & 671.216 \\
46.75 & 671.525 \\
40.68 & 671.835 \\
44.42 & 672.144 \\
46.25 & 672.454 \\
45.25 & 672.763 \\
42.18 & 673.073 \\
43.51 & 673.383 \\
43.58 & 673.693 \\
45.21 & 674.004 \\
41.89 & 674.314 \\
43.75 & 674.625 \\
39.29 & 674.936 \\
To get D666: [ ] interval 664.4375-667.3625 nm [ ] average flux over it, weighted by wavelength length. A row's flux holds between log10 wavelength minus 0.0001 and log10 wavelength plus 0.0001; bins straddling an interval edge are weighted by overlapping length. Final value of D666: 40.1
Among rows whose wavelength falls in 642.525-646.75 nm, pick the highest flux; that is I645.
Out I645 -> 42.81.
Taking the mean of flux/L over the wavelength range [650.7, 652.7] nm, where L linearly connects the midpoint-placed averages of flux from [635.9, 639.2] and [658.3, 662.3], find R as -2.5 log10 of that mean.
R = 0.02 mag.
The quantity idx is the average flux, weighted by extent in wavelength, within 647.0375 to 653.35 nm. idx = 42.5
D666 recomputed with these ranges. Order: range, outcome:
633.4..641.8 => 42.7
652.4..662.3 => 41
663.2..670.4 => 39.5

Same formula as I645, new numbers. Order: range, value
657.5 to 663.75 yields 46.02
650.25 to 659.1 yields 47.12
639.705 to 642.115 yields 44.13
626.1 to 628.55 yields 49.89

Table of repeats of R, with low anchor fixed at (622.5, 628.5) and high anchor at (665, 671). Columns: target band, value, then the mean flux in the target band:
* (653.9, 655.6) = -0.001 mag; 40.7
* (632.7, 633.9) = -0.022 mag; 41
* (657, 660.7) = 0.025 mag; 39.8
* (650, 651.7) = -0.018 mag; 41.3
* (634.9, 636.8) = -0.147 mag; 46.1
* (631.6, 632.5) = -0.159 mag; 46.6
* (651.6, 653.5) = -0.016 mag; 41.2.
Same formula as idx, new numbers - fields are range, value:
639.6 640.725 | 41.5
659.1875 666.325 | 37.8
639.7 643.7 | 40.8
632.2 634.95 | 42.4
